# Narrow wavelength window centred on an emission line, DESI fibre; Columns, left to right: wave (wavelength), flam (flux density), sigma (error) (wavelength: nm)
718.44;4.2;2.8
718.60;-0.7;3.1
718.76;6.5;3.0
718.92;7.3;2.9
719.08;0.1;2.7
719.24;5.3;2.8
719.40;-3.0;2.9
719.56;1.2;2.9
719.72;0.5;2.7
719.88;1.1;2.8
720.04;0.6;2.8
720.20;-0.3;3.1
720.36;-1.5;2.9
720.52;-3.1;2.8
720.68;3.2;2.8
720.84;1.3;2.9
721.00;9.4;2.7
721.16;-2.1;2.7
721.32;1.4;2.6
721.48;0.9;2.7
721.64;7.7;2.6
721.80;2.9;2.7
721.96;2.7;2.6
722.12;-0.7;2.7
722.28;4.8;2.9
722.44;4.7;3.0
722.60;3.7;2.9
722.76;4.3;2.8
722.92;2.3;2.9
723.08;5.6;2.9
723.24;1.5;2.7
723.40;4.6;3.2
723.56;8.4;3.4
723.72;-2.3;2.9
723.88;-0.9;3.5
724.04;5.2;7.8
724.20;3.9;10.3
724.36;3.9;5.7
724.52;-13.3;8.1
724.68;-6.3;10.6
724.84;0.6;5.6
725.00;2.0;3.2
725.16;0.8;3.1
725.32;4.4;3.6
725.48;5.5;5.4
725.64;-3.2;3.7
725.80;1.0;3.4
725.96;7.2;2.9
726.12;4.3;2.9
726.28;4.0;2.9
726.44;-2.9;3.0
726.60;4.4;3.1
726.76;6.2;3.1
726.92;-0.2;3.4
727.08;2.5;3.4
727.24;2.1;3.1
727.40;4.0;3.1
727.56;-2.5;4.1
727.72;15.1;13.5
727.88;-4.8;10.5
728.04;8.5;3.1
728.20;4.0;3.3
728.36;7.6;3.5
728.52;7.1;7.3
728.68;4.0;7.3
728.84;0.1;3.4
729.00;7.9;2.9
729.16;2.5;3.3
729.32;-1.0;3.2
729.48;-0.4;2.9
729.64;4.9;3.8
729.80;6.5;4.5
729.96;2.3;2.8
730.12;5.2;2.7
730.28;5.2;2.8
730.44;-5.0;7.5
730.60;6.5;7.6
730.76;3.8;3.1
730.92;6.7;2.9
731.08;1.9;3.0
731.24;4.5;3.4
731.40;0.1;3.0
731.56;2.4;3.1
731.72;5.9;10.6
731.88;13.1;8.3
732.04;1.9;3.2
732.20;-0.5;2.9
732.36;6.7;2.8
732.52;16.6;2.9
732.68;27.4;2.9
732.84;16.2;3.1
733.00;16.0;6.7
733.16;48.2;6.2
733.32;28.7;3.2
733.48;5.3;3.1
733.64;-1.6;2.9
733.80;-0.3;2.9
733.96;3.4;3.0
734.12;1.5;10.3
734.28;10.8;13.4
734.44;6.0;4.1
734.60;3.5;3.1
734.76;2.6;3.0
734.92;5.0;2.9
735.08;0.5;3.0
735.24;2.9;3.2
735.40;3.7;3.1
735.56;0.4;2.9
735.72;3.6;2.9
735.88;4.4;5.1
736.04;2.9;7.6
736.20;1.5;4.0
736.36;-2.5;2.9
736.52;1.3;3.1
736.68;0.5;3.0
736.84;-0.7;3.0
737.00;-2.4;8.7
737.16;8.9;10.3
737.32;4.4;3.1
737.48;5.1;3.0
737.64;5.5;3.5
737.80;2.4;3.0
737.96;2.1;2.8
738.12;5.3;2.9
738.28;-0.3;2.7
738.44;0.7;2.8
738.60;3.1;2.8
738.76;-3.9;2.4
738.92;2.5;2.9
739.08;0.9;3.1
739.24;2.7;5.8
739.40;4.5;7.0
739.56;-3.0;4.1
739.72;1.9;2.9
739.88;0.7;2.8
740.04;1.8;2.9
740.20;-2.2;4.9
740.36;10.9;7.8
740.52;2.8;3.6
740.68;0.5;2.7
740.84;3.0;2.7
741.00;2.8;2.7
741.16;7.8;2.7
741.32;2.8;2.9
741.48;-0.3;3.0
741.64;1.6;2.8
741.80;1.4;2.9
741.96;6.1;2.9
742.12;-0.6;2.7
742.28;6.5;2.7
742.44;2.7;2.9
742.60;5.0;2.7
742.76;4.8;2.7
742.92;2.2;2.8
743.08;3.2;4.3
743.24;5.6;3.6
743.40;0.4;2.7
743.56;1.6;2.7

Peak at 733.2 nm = [O II]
